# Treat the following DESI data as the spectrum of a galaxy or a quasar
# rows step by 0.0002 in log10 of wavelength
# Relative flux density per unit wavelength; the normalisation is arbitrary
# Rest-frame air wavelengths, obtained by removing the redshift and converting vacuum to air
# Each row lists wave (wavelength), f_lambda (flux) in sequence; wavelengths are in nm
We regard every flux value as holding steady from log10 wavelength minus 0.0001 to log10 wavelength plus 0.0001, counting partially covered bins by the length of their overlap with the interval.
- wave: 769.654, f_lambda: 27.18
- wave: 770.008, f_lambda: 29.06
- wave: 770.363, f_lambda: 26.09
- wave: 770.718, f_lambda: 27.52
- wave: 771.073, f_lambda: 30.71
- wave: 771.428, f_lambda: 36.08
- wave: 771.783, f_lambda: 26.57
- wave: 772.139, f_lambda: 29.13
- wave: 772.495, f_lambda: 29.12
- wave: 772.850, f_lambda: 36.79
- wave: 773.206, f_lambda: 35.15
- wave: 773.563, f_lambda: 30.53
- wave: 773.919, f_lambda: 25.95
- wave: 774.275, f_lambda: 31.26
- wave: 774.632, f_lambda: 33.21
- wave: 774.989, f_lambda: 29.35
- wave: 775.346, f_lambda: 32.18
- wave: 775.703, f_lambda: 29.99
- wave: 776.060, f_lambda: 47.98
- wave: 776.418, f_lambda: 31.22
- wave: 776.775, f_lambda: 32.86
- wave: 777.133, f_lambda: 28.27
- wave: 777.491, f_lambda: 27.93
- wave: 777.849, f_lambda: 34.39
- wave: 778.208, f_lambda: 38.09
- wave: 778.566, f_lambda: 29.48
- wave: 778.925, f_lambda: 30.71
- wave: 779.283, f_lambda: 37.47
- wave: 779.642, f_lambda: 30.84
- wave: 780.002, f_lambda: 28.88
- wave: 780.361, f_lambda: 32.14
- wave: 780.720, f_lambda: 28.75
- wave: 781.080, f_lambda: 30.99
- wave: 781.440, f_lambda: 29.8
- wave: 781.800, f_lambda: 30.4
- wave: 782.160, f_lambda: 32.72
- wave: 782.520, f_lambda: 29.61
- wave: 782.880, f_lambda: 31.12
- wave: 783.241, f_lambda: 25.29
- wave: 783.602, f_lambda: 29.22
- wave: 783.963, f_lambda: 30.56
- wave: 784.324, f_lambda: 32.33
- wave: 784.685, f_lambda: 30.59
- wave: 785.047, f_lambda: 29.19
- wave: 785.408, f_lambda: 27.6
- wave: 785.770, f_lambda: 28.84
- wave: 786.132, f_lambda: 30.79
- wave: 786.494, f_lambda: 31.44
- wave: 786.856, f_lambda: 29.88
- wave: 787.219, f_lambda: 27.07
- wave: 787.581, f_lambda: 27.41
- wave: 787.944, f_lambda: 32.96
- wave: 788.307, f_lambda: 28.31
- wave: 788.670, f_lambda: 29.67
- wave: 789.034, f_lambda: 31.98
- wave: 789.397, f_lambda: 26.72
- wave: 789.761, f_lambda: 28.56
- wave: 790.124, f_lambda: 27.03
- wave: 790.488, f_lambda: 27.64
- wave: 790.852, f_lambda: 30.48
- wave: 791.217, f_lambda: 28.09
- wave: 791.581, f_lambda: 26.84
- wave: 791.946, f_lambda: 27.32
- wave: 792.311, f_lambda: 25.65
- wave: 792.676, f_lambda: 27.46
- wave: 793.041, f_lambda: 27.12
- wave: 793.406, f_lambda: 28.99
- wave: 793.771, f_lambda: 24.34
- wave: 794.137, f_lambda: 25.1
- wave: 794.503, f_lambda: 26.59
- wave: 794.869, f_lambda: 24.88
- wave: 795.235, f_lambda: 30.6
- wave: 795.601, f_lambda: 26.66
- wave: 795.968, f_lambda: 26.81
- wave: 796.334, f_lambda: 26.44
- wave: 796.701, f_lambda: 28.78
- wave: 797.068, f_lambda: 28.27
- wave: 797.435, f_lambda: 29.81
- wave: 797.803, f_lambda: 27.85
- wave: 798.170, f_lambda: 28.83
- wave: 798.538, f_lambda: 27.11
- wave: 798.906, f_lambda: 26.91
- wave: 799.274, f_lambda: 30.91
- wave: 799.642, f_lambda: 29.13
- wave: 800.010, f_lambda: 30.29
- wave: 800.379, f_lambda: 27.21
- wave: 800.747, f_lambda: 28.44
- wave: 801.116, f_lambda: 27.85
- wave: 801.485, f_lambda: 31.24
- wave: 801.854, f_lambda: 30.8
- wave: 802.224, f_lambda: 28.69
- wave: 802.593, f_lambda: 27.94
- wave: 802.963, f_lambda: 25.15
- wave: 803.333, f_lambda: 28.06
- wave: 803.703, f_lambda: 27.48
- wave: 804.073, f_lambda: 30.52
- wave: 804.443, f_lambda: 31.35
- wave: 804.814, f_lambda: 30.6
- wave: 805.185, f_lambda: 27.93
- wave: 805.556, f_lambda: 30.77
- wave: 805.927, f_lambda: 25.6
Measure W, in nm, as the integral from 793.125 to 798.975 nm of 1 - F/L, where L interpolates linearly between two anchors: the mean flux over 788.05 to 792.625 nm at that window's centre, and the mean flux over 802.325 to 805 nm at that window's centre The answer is 0.221 nm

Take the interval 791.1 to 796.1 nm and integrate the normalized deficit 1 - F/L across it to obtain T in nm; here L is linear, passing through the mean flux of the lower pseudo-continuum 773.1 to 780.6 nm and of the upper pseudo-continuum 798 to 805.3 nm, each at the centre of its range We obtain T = 0.51 nm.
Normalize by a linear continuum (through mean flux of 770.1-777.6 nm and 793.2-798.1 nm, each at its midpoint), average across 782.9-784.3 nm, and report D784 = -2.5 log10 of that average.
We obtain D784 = 0.02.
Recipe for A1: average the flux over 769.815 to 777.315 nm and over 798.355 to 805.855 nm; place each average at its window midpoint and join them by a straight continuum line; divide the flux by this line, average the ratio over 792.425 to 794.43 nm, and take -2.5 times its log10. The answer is 0.12 mag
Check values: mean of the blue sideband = 31.4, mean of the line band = 26.6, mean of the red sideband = 28.9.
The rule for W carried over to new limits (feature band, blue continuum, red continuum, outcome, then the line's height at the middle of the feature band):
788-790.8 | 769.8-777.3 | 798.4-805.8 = 0.11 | 30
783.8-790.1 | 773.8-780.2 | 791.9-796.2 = -0.11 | 29.1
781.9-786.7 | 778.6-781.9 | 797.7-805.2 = 0.10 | 30.6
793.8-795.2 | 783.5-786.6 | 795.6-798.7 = 0.12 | 28.4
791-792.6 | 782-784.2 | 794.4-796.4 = 0.04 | 27.9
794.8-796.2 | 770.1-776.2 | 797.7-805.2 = 0.09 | 29.4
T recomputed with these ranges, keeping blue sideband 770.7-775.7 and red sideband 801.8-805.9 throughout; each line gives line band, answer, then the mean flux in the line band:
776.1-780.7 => -0.23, 32.2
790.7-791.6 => 0.03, 28.7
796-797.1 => 0.06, 27.6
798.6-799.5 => 0.02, 28.7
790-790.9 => 0.05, 28.2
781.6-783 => -0.03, 31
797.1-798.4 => 0.03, 28.7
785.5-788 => 0.04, 29.5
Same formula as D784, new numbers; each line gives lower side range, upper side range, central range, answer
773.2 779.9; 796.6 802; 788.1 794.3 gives 0.09 mag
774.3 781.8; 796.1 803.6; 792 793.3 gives 0.11 mag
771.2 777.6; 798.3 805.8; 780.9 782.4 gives 0.01 mag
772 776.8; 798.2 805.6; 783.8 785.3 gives 0.02 mag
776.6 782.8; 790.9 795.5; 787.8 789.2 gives -0.08 mag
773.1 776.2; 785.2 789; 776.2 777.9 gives 0.03 mag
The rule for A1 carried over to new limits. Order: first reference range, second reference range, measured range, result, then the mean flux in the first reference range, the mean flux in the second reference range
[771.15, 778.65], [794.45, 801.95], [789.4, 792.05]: 0.06 mag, 32.2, 28.4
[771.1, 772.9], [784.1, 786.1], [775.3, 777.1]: -0.13 mag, 31.1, 29.8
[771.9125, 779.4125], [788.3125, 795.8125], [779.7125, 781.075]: 0.03 mag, 32.4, 27.6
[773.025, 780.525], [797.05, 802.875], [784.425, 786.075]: 0.06 mag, 32.3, 28.8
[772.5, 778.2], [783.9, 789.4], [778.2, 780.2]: -0.02 mag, 32.5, 29.8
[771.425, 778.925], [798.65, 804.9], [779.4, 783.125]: 0.03 mag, 32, 28.9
